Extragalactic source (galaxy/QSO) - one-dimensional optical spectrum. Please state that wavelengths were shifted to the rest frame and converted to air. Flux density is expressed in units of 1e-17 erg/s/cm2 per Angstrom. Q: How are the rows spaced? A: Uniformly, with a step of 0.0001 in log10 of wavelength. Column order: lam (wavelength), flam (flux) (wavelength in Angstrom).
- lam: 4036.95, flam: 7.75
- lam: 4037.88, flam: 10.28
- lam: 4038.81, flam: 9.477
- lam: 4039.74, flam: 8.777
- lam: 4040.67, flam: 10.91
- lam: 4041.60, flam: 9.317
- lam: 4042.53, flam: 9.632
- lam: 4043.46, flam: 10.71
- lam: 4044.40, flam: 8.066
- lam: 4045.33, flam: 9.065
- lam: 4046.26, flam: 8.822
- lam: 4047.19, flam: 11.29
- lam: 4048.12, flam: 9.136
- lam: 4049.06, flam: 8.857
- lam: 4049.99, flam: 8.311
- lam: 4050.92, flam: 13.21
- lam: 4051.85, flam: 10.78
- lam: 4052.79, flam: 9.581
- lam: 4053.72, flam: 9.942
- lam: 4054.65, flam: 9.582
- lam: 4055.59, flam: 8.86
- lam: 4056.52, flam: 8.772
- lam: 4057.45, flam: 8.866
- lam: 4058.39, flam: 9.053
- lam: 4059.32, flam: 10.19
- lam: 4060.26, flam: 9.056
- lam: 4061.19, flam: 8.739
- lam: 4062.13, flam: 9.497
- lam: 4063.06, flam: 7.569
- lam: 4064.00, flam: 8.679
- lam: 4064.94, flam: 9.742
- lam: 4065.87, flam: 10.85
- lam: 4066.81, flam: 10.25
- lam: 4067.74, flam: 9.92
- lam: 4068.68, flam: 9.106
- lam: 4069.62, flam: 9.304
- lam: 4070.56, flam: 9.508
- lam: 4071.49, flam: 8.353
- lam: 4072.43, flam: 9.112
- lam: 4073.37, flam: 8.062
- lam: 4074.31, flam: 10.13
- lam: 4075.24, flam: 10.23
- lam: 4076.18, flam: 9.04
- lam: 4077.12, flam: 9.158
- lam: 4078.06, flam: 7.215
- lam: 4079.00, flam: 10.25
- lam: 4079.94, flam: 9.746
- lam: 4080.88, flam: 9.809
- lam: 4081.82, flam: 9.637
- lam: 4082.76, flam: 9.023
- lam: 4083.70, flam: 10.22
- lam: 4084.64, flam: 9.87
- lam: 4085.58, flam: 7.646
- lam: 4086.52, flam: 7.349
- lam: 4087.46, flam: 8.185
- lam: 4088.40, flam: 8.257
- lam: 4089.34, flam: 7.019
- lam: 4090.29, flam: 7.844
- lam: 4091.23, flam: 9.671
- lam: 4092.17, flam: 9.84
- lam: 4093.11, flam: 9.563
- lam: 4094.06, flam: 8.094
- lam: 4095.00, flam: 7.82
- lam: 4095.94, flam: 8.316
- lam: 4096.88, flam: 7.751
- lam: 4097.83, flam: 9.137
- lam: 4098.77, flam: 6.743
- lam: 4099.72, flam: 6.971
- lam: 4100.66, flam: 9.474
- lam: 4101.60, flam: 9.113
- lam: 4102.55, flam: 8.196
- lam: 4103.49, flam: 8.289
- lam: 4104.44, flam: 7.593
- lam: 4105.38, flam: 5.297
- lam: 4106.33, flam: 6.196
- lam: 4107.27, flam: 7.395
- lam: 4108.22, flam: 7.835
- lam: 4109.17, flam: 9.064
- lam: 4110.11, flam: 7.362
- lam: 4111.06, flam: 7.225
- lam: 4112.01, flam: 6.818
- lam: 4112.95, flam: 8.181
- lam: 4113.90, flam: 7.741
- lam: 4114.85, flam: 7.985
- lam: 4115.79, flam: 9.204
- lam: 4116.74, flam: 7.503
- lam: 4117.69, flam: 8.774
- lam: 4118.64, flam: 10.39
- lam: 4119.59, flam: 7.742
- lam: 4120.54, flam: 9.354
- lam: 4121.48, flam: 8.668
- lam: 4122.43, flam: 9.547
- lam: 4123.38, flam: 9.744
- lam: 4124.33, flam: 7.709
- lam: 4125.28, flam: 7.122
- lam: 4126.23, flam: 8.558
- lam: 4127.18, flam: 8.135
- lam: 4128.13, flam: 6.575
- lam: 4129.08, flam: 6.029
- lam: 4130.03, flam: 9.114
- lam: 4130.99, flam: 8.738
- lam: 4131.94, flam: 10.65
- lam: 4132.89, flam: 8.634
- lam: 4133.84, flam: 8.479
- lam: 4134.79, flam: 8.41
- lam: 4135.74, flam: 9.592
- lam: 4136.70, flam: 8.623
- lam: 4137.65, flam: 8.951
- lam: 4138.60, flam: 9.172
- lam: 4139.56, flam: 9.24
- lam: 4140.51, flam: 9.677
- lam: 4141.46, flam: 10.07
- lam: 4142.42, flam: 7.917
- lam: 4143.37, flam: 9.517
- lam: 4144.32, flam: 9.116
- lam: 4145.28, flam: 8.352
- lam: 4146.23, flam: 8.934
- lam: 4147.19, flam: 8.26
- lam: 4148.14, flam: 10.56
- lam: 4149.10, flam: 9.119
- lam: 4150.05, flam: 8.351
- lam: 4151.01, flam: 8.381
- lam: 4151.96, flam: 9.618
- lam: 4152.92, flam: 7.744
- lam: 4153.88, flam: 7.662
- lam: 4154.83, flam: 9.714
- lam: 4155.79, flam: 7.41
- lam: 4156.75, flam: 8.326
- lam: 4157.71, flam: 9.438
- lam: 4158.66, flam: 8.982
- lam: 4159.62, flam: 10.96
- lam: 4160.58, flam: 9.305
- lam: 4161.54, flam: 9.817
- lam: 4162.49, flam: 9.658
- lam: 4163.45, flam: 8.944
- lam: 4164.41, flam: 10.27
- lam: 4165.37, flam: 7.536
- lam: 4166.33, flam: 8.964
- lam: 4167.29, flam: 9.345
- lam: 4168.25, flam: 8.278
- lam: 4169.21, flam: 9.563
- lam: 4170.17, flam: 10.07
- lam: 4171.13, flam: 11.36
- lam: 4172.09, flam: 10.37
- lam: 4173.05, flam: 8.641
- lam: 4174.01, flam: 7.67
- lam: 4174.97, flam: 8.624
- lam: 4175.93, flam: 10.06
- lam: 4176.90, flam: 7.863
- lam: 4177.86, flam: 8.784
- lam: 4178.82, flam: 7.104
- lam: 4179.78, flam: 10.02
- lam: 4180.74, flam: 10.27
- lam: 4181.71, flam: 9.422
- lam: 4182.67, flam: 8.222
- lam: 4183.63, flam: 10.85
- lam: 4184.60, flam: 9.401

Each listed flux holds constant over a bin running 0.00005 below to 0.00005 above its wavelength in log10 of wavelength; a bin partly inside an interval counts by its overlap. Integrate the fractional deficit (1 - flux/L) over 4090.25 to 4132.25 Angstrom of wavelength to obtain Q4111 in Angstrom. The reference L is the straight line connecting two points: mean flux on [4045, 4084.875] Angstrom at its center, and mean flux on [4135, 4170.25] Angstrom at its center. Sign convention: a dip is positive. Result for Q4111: 4.7 Angstrom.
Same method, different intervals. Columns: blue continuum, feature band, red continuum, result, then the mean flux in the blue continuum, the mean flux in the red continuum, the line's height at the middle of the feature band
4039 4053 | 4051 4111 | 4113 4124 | 3.1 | 9.76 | 8.75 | 9.27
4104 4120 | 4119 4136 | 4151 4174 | -0.6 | 7.78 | 9.17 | 8.21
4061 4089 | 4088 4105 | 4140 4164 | 1.5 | 9.14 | 9.04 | 9.11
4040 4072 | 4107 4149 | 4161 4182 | 3.4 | 9.51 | 9.21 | 9.32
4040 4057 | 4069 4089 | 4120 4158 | 0.7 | 9.7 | 8.72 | 9.37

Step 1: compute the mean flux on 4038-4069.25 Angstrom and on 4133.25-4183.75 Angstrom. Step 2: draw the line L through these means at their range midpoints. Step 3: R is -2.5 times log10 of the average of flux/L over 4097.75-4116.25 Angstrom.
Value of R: 0.196 mag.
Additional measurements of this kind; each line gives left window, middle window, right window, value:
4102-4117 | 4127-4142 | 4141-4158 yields -0.05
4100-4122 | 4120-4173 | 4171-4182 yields -0.04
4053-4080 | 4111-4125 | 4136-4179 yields 0.08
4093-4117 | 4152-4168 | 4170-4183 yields -0.02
